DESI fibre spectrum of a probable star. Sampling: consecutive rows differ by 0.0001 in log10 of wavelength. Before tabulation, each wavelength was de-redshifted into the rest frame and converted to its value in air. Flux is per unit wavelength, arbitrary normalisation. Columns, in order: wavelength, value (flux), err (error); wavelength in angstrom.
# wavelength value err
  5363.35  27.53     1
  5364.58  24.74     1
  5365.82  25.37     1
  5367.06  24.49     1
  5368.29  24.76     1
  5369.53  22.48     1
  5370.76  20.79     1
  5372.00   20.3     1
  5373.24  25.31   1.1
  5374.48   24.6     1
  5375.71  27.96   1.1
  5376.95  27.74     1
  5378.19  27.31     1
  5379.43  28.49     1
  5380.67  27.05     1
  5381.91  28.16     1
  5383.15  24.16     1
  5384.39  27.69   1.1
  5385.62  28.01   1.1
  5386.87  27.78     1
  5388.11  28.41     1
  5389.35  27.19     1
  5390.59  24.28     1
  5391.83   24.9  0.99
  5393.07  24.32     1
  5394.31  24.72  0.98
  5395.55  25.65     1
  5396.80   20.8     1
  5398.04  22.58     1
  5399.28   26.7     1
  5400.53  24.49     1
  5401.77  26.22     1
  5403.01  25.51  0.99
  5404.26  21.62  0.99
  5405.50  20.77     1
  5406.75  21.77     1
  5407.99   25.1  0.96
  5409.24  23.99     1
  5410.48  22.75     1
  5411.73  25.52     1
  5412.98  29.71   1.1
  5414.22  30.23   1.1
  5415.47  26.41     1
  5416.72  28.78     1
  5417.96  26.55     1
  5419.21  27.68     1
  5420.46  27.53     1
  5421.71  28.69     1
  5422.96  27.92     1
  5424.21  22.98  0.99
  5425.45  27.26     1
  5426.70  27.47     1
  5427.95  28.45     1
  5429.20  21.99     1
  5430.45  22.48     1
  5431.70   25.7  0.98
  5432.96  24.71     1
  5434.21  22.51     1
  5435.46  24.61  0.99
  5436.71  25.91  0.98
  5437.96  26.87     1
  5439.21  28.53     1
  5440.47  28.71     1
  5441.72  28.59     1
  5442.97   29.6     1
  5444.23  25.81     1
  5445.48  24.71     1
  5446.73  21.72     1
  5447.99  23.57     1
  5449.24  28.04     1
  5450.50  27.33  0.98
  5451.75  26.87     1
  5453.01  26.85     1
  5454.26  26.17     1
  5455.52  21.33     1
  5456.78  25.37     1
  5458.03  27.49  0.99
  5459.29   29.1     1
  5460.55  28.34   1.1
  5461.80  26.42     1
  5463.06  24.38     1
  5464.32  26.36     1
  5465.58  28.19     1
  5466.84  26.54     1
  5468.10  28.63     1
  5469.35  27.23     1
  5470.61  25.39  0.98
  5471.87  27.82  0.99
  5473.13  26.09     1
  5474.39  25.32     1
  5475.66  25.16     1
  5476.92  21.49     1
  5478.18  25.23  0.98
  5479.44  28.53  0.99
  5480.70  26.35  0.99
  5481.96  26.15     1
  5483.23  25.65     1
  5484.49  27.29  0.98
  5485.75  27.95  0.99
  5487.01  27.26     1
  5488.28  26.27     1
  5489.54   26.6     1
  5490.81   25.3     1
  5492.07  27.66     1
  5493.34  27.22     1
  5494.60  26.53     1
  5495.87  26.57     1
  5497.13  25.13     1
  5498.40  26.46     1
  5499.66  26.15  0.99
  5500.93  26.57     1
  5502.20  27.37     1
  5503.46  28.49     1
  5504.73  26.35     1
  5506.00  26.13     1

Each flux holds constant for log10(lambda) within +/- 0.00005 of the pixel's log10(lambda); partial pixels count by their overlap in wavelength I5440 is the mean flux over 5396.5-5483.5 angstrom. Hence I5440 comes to 25.9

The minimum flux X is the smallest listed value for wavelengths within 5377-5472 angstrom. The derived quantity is 20.77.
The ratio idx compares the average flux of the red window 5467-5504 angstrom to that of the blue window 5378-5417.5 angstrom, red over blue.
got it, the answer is 1.03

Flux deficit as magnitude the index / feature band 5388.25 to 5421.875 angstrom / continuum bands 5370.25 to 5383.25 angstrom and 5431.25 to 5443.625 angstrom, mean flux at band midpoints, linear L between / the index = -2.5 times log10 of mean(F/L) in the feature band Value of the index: 0.03 mag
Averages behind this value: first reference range 25.7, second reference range 26.6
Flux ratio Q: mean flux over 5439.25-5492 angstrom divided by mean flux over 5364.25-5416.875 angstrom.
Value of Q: 1.04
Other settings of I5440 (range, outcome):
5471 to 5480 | 25.6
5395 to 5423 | 25.5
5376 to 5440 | 25.8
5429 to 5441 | 25.3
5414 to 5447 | 26.4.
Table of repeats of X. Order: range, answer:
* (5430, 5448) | 21.72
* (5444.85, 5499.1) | 21.33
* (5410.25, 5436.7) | 21.99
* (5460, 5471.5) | 24.38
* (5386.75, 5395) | 24.28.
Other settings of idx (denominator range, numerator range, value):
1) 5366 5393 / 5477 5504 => 1.03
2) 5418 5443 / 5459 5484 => 1.00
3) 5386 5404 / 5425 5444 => 1.04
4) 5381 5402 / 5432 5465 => 1.02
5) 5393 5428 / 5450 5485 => 1.03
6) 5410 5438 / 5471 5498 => 1.00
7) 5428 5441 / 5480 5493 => 1.05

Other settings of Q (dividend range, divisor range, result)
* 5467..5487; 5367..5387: 1.02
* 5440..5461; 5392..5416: 1.07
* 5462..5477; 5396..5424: 1.03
